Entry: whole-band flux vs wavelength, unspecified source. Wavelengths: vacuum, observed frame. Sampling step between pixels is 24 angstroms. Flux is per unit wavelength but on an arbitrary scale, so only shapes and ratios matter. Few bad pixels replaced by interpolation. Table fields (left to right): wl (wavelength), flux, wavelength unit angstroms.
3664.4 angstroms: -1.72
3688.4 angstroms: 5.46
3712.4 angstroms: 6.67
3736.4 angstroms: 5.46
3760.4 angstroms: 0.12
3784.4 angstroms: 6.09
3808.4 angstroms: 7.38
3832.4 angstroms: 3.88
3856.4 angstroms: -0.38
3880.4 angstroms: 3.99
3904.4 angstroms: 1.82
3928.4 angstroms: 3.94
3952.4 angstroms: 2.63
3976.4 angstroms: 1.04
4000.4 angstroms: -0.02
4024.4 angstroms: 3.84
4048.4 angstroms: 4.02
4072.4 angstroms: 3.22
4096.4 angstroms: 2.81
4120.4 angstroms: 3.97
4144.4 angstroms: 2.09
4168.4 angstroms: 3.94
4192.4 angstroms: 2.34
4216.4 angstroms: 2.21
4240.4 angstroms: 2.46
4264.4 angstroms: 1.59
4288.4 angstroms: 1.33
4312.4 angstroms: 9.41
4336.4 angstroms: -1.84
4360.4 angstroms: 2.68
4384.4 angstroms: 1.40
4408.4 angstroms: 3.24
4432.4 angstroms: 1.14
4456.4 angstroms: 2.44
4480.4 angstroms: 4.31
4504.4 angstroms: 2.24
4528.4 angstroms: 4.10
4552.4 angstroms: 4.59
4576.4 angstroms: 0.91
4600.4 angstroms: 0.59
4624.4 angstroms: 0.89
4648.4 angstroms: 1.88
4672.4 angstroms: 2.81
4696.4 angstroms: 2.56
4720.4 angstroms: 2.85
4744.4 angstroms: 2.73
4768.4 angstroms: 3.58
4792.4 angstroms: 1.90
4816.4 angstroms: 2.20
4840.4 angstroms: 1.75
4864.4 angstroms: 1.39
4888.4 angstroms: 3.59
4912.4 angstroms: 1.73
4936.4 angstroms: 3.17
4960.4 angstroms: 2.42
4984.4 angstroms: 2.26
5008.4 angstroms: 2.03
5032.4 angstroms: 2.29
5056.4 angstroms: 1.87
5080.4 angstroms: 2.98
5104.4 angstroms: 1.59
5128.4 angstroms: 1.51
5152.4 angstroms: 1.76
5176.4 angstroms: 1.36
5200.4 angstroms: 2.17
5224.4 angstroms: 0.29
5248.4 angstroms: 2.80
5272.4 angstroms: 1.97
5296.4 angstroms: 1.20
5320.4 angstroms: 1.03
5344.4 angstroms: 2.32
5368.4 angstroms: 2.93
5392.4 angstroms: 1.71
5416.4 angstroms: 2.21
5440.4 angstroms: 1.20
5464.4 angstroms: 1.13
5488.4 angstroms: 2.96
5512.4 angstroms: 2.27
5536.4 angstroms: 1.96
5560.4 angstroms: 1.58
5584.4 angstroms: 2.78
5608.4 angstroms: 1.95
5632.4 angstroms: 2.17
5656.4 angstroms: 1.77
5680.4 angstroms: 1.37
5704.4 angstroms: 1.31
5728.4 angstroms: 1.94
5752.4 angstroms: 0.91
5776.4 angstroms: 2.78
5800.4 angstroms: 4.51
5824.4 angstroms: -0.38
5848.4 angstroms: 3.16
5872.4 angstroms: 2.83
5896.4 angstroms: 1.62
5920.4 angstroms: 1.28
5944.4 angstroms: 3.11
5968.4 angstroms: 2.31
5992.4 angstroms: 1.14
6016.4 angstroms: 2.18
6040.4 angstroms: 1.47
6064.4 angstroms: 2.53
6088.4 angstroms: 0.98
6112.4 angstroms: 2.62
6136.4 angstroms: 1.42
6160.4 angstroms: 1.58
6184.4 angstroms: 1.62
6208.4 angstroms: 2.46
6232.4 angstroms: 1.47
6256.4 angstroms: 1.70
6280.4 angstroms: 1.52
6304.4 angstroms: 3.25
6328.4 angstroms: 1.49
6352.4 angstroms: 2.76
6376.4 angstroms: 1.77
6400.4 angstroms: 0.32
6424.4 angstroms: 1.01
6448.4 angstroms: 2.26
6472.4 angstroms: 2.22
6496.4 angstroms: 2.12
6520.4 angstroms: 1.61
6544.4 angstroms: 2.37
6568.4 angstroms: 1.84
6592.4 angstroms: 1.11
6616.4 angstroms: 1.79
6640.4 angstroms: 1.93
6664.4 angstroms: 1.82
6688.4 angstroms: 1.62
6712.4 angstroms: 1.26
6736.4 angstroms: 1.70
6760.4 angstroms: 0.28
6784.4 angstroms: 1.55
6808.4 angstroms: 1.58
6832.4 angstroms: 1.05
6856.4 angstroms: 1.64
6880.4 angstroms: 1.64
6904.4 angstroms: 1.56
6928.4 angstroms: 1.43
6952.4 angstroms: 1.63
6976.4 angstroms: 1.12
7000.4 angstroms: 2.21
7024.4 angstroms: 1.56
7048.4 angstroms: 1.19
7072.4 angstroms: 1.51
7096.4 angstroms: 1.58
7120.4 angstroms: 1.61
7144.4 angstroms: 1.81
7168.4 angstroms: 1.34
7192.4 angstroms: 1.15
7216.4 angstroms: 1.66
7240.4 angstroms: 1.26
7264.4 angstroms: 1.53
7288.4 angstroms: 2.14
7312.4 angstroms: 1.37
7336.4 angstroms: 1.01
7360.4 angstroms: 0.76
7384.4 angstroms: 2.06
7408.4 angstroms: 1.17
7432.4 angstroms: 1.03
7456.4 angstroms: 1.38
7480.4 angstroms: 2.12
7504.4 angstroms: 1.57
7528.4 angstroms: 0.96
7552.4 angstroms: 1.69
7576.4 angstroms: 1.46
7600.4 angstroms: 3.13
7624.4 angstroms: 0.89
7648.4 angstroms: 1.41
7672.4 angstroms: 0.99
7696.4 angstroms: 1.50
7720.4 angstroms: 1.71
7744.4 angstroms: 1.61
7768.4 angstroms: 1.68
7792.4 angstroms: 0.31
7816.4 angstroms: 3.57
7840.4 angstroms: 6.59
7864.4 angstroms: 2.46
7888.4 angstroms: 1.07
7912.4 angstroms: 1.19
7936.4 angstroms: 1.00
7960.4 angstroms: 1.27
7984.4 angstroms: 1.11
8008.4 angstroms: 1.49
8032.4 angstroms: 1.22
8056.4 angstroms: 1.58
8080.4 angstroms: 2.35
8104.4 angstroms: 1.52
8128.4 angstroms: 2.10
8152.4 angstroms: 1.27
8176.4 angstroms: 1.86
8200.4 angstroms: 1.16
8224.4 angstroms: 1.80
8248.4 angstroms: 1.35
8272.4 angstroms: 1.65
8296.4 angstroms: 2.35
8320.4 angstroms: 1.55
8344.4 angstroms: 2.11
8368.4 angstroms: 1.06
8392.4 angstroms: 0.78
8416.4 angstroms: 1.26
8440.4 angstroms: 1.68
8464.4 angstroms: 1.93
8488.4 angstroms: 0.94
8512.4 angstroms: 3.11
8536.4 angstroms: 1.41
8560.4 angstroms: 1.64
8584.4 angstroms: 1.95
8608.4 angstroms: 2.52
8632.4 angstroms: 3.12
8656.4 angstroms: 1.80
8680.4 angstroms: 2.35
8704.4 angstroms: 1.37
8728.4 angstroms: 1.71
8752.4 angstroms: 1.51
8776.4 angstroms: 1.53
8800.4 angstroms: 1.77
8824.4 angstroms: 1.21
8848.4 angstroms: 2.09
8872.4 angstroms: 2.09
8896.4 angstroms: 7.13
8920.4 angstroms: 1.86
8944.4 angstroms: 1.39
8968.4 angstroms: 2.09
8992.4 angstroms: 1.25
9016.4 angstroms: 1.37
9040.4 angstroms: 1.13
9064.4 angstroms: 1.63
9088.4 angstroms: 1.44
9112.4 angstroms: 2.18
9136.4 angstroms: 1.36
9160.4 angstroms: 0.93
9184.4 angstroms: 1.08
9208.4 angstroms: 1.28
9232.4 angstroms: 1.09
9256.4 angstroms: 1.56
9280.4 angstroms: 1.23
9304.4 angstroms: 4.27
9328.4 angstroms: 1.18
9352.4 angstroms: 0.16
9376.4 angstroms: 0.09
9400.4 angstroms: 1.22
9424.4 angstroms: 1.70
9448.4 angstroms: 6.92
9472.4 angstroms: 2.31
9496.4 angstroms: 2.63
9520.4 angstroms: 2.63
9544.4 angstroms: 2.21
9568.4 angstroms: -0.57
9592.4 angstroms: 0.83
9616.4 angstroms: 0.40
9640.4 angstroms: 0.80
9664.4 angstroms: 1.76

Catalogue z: 1.10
